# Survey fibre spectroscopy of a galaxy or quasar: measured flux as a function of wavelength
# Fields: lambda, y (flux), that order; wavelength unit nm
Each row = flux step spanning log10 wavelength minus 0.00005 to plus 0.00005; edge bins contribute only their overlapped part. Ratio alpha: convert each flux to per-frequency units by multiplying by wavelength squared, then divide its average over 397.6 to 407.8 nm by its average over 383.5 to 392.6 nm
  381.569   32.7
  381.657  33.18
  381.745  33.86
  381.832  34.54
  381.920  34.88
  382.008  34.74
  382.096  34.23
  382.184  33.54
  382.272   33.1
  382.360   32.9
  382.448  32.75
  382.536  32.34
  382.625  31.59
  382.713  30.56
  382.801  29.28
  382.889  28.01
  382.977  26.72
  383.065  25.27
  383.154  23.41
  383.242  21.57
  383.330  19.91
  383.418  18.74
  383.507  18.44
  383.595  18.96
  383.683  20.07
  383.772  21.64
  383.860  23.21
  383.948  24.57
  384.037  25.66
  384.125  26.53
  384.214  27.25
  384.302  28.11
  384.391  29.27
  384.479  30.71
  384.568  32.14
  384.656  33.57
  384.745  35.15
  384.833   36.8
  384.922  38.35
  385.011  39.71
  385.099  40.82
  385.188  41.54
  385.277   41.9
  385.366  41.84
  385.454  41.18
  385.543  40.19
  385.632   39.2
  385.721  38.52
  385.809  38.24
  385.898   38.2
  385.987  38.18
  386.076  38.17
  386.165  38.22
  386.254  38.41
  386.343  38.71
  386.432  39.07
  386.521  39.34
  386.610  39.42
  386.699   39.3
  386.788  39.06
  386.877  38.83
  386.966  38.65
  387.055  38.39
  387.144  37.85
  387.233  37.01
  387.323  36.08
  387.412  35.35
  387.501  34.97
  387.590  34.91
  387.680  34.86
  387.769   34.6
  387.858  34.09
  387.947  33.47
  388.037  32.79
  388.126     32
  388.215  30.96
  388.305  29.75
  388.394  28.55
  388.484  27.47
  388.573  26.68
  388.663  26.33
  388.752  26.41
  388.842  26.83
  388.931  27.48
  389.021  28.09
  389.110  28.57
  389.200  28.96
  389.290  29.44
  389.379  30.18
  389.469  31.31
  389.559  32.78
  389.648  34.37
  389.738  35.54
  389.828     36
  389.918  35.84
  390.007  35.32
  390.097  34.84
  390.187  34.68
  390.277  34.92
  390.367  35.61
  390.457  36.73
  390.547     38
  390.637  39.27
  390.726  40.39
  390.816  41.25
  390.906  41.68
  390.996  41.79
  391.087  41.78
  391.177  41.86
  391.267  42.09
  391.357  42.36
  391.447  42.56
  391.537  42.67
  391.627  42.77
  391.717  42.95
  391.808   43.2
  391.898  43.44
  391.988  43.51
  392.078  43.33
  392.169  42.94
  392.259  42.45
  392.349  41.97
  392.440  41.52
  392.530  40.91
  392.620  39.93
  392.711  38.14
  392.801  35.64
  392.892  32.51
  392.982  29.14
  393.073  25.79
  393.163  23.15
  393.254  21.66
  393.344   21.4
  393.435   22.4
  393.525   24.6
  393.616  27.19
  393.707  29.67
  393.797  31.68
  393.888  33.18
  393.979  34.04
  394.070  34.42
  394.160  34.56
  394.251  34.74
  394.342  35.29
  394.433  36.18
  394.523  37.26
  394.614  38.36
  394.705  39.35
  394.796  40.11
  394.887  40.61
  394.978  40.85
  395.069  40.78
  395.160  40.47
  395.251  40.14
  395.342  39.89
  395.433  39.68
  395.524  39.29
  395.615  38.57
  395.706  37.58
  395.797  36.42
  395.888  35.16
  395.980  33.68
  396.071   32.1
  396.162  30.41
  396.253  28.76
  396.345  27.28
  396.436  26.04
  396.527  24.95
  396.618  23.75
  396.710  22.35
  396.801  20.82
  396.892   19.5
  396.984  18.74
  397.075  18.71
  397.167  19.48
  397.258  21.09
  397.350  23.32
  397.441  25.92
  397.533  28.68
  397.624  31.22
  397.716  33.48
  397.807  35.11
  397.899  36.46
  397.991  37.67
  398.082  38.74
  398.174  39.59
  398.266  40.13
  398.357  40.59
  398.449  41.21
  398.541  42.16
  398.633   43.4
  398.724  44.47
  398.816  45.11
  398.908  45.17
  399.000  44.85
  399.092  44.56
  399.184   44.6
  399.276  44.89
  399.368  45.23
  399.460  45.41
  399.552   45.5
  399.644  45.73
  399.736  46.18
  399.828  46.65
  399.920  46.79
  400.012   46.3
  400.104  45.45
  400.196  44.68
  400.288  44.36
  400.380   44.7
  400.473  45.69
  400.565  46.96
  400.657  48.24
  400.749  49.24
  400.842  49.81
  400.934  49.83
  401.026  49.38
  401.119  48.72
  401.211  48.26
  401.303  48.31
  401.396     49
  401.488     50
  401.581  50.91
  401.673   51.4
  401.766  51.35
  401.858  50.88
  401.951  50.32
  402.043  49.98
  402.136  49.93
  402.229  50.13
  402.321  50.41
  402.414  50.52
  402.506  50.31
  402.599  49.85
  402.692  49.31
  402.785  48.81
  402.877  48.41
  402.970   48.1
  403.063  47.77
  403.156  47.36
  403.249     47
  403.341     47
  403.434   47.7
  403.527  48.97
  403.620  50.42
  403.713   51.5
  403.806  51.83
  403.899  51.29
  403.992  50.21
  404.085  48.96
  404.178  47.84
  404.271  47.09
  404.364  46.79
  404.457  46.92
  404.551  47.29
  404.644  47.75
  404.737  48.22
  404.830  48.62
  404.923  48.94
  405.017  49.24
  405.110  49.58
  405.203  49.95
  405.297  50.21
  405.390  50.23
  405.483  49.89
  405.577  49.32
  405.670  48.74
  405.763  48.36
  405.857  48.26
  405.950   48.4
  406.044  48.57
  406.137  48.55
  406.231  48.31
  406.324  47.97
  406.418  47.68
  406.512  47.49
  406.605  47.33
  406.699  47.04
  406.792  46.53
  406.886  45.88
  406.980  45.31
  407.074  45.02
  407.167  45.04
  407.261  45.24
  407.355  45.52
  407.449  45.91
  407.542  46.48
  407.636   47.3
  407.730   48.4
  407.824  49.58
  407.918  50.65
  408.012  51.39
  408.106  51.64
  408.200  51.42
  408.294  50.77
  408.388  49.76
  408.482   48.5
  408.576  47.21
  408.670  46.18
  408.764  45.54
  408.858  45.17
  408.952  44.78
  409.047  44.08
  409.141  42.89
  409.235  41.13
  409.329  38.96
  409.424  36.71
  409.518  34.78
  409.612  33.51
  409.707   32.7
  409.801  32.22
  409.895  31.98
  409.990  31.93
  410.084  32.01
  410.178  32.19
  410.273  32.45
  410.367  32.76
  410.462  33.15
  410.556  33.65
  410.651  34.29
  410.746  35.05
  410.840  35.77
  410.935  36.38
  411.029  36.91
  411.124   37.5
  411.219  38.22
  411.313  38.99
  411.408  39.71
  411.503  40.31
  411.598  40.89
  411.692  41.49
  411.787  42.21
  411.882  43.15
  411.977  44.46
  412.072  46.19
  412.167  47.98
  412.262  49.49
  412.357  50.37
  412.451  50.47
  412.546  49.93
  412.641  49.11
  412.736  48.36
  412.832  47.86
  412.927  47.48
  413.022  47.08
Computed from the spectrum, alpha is 1.4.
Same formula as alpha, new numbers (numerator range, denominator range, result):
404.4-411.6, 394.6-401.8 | 1.17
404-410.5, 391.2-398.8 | 1.39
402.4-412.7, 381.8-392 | 1.46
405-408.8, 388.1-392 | 1.48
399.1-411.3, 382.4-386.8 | 1.57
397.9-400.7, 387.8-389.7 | 1.55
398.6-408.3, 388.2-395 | 1.46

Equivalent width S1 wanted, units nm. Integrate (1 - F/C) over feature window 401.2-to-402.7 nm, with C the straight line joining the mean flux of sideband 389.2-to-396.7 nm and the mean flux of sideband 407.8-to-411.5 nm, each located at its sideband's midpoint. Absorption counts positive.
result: -0.48 nm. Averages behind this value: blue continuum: 35.7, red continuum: 40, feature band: 50.1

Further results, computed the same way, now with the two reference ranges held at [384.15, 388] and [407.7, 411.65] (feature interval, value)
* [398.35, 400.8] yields -0.40 nm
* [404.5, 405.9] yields -0.33 nm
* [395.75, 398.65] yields 0.61 nm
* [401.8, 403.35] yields -0.40 nm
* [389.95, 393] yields -0.18 nm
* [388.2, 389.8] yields 0.34 nm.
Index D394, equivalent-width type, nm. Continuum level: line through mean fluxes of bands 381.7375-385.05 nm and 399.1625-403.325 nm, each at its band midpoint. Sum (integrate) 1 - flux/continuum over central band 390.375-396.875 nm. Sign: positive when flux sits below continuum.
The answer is 0.64 nm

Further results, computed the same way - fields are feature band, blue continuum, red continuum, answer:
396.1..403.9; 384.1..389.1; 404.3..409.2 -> 0.30 nm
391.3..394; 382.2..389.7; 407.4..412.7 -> -0.05 nm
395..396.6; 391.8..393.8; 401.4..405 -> 0.15 nm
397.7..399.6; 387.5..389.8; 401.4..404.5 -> 0.08 nm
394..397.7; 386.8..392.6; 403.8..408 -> 0.79 nm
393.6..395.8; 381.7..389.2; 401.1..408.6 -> 0.18 nm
